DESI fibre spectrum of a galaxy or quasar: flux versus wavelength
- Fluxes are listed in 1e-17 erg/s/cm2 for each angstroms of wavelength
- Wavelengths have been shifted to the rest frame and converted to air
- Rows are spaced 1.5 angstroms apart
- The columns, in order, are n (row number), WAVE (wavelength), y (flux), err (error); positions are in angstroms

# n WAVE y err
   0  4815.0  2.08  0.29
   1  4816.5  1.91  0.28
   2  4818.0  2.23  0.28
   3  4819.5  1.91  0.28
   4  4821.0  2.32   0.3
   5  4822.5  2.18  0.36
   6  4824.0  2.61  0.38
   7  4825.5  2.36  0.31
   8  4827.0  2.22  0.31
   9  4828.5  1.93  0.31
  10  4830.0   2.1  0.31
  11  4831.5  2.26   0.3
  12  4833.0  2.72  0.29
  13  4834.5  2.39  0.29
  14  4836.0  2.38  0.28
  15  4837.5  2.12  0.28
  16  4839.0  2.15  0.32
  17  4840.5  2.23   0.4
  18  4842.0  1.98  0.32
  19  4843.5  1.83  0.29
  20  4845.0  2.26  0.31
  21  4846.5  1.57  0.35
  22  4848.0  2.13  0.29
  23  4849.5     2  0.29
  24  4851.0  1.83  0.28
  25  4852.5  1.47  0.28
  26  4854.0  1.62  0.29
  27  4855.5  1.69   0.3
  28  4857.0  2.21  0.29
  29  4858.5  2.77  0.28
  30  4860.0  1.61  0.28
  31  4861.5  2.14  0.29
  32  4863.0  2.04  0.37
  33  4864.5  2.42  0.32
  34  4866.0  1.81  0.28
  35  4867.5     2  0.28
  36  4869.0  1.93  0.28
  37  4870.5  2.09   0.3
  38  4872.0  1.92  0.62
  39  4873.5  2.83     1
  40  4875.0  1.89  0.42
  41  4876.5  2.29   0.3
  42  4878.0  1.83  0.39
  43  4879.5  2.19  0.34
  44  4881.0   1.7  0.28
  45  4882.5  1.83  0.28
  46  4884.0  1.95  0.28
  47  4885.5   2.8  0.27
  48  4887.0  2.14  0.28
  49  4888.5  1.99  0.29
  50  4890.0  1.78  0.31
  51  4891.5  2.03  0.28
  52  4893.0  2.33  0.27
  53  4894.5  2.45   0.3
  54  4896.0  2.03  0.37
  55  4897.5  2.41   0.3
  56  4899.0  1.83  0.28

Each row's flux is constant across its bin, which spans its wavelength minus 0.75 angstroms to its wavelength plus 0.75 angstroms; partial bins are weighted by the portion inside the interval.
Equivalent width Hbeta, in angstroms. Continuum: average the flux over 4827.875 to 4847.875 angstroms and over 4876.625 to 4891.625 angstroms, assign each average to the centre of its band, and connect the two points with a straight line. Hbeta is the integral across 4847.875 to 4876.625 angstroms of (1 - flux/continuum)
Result 0.8 angstroms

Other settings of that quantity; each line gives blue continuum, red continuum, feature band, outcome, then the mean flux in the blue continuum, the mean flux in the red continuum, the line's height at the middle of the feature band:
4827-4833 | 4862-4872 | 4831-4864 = 0.9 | 2.19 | 2.04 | 2.12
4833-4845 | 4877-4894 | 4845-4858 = 1.8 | 2.2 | 2.06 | 2.16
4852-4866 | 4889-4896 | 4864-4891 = -0.1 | 2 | 2.13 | 2.07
